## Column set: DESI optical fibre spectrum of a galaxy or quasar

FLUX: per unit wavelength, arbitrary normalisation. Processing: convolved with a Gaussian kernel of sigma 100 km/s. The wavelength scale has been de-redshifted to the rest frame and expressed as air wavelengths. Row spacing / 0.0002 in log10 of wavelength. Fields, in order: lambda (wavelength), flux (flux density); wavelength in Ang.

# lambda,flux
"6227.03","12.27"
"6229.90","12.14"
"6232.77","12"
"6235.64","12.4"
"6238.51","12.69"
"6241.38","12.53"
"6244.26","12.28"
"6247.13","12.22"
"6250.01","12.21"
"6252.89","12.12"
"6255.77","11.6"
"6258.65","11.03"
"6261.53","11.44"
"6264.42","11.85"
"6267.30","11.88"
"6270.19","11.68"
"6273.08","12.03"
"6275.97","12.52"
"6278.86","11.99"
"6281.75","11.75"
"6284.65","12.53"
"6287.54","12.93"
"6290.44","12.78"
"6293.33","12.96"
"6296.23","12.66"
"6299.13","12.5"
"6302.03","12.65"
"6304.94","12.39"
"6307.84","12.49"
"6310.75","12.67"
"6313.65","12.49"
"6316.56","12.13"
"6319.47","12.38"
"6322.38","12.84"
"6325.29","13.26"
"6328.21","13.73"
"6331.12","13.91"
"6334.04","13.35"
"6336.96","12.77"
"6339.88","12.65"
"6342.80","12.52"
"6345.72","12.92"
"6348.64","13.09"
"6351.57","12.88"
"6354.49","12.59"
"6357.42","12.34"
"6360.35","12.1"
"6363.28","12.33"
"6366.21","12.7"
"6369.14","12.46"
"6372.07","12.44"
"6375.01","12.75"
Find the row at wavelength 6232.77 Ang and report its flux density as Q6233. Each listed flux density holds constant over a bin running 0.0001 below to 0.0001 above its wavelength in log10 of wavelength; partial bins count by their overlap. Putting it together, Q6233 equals 12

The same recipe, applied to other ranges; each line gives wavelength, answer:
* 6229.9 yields 12.14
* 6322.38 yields 12.84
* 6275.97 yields 12.52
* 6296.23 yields 12.66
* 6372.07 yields 12.44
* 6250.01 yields 12.21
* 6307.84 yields 12.49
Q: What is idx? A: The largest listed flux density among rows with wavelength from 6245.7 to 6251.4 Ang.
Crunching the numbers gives 12.22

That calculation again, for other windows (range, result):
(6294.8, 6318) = 12.67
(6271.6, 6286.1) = 12.53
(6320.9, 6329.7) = 13.73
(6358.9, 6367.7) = 12.7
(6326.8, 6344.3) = 13.91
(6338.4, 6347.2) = 12.92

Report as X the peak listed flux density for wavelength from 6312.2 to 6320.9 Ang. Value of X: 12.49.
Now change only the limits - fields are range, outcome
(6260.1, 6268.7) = 11.88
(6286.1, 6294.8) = 12.96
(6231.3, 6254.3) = 12.69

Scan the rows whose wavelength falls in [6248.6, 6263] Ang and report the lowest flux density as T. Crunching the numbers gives 11.03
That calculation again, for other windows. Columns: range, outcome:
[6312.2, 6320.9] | 12.13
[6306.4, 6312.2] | 12.49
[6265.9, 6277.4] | 11.68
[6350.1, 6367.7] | 12.1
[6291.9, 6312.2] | 12.39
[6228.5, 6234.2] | 12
